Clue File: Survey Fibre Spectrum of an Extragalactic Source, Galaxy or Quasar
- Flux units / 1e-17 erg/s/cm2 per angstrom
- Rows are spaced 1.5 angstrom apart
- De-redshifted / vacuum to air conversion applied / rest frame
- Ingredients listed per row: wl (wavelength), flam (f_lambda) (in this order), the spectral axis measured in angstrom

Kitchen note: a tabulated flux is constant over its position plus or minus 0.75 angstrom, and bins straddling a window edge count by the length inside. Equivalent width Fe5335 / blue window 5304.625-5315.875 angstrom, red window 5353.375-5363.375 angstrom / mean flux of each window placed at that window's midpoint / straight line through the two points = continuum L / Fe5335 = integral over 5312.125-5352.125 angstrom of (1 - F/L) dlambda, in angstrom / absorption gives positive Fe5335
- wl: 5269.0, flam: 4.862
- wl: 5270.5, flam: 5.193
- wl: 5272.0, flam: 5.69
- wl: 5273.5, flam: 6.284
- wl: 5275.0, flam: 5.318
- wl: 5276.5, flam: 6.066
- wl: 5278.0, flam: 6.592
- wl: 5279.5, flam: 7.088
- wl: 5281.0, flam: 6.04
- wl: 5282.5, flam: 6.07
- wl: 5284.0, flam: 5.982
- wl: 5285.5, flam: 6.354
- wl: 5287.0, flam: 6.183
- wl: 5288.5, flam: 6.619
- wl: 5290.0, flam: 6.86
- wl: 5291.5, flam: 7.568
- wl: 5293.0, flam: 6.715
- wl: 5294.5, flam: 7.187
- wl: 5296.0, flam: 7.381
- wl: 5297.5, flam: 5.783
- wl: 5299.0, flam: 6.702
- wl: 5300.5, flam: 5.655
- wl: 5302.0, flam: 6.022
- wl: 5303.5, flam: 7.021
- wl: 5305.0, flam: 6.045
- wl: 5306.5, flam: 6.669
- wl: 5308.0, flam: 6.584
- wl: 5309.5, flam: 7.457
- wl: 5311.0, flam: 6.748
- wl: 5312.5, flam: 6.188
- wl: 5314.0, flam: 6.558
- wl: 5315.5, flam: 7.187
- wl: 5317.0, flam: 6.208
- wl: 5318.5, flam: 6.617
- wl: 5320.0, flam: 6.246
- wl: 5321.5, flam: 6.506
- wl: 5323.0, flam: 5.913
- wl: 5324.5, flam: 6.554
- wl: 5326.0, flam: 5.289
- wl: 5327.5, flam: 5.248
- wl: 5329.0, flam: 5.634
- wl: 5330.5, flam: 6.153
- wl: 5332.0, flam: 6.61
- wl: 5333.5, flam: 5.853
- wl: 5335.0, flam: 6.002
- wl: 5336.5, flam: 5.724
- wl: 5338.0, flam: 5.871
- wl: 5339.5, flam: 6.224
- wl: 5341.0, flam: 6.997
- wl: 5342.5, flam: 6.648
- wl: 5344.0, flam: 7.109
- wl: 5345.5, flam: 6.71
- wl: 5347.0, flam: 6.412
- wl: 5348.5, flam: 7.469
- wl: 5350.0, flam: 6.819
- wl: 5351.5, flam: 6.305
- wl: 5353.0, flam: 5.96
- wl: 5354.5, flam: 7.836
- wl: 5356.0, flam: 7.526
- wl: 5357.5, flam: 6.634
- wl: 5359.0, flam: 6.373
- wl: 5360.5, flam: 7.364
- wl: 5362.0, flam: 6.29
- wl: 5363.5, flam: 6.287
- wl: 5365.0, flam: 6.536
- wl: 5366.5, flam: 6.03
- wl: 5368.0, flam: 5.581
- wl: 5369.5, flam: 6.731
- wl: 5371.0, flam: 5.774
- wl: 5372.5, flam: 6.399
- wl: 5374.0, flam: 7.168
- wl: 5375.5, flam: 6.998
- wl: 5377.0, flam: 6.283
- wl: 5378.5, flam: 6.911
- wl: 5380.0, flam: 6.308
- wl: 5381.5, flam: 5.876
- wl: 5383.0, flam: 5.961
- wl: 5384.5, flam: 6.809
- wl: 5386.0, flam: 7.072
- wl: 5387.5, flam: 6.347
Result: 2.7 angstrom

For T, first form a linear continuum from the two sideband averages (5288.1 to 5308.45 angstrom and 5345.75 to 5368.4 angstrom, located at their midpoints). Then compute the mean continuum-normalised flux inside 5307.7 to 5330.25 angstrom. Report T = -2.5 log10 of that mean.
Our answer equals 0.05 mag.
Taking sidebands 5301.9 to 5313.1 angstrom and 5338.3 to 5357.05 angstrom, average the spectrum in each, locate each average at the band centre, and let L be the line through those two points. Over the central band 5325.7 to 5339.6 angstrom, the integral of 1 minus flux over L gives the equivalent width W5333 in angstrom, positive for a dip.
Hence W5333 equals 1.8 angstrom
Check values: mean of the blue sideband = 6.63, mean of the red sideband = 6.81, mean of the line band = 5.86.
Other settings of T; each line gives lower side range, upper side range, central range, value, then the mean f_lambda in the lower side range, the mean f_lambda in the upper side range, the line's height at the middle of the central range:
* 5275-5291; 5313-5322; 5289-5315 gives -0.03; 6.35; 6.54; 6.46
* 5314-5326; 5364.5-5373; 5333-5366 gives -0.06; 6.39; 6.16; 6.25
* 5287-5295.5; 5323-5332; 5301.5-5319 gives -0.04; 6.93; 5.86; 6.37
